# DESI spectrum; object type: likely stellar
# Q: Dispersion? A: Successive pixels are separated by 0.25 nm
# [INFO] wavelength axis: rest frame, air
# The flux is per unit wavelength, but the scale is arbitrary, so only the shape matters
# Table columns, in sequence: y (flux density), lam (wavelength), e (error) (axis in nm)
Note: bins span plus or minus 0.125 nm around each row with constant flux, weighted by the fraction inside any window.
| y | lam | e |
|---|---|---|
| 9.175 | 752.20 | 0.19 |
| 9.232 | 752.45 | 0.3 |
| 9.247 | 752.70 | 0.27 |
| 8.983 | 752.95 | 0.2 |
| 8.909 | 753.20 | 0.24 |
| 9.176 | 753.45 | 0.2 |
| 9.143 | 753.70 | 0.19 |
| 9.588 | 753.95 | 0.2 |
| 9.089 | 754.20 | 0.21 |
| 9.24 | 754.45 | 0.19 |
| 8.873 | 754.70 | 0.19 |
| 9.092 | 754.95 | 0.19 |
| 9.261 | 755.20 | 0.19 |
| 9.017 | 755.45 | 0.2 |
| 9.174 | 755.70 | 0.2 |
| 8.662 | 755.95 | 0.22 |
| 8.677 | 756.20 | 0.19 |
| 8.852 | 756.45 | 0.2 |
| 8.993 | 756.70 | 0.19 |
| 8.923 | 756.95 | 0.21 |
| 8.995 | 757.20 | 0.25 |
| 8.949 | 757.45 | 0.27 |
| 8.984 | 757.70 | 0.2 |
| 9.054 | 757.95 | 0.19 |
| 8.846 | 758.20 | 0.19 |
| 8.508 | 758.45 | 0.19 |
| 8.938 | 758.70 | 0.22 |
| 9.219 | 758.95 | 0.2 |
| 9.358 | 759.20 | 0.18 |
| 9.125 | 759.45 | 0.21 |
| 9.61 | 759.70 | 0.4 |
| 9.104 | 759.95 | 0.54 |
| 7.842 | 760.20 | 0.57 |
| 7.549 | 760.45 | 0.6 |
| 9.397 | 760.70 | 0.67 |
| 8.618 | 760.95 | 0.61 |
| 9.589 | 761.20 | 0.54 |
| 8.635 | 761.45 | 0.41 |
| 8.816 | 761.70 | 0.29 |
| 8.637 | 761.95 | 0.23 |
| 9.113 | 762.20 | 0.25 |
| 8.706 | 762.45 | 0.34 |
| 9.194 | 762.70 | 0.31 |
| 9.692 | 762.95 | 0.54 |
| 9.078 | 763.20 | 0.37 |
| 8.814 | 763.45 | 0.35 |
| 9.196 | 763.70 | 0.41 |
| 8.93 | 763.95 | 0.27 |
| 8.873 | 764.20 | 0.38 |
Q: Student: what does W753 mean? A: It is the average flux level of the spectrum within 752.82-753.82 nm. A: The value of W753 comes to 9.05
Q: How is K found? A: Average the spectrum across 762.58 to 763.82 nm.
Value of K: 9.19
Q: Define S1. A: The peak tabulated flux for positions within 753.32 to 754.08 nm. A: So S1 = 9.588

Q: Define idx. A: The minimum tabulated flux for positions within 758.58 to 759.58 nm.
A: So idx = 8.938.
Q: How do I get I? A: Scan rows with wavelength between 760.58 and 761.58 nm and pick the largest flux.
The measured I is 9.589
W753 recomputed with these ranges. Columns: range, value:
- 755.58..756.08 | 8.91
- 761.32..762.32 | 8.8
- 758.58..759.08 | 9.08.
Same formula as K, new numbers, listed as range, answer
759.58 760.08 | 9.34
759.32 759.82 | 9.36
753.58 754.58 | 9.26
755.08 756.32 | 8.96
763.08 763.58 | 8.95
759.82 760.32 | 8.49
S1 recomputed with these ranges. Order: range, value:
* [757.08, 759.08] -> 9.219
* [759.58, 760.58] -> 9.61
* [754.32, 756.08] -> 9.261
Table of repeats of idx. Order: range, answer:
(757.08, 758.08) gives 8.949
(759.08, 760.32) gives 7.842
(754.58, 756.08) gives 8.662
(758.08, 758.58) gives 8.508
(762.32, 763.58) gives 8.706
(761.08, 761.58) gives 8.635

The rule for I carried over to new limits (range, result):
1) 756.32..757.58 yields 8.995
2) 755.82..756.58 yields 8.852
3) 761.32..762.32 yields 9.113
